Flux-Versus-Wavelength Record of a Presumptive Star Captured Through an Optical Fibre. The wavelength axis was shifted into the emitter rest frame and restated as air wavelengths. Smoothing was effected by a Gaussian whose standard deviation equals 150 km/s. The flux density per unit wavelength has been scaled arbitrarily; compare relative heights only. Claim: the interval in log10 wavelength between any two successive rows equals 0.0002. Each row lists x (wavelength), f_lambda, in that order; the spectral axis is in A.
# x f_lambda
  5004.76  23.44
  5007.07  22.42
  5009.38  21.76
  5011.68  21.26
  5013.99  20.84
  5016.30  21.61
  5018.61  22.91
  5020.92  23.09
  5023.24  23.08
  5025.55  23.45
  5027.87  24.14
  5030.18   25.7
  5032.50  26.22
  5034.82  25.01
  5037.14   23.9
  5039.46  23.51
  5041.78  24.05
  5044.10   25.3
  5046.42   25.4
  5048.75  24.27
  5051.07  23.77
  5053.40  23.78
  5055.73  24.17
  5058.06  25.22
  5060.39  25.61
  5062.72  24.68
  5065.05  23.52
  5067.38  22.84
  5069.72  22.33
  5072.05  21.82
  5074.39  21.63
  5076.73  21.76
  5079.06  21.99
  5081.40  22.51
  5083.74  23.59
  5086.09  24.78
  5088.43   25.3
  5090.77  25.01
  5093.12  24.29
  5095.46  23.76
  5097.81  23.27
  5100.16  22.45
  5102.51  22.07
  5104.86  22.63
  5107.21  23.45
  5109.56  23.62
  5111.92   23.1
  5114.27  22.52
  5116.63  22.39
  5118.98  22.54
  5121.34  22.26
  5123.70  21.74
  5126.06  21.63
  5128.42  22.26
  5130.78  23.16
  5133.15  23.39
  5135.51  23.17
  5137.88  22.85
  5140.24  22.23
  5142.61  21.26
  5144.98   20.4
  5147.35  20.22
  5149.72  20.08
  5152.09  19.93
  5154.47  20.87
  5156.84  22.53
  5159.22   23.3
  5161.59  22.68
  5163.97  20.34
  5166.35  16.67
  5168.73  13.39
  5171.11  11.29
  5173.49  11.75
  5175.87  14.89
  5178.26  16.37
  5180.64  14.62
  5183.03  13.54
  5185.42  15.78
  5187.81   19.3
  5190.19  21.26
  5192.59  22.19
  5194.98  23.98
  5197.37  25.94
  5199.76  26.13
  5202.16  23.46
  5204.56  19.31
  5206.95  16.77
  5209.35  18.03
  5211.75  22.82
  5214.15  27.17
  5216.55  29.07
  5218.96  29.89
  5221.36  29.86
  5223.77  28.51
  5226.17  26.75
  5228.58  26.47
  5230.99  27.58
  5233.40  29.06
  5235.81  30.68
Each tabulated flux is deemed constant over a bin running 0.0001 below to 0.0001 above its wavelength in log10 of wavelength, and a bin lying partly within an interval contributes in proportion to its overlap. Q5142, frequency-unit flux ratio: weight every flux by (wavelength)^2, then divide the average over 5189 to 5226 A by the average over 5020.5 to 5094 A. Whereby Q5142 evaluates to 1.08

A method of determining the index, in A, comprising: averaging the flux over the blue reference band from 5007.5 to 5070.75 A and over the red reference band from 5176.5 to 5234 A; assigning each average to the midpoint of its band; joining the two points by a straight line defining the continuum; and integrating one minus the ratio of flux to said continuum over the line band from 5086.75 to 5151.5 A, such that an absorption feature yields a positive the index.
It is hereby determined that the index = 2.1 A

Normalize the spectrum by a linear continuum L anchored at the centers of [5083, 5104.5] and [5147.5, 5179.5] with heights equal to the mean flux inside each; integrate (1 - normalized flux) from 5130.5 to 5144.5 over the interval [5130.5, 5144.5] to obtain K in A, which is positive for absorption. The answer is -1.6 A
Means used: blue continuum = 23.8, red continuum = 18.1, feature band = 22.5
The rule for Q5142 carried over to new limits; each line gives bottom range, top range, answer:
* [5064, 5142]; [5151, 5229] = 0.95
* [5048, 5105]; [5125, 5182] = 0.86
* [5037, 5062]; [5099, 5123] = 0.95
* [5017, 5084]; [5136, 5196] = 0.83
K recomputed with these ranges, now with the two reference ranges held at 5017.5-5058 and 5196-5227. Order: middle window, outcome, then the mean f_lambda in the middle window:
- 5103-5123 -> 1.4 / 22.8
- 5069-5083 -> 1.3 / 22.1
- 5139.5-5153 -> 2.2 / 20.7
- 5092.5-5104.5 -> 0.7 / 23.1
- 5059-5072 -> 0.4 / 23.7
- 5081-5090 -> 0.1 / 24.2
